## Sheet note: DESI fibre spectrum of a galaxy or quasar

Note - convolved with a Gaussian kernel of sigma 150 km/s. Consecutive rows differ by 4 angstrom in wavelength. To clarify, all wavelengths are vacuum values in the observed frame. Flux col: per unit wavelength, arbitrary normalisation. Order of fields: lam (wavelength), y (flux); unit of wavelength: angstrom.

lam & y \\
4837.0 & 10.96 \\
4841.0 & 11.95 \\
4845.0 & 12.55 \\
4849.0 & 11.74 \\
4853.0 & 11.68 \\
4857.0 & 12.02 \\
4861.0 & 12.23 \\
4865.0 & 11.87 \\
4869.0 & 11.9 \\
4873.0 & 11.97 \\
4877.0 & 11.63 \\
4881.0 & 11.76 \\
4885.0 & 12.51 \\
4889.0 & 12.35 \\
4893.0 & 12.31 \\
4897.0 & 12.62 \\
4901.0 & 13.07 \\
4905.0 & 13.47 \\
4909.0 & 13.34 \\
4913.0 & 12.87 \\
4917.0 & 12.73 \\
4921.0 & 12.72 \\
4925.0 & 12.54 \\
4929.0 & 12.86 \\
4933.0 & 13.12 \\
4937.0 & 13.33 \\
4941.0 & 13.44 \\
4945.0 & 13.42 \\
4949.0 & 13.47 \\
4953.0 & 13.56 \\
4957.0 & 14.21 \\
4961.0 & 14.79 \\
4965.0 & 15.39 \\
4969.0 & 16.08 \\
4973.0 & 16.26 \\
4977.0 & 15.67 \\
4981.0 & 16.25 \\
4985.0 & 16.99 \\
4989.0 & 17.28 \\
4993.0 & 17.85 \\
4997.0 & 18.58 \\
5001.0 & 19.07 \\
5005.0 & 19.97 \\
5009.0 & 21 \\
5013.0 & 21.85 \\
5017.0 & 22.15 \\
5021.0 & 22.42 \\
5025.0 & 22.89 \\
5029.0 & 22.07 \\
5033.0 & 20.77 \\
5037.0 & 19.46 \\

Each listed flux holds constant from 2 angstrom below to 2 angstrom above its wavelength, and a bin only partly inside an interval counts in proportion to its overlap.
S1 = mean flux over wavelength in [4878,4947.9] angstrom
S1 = 12.8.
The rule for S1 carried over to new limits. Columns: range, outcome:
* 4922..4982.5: 14.3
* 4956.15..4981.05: 15.5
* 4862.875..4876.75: 11.9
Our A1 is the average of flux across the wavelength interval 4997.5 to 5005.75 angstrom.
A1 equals 19.3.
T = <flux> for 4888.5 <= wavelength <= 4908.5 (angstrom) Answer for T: 12.8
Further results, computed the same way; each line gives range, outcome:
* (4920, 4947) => 13.1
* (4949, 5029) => 18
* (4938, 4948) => 13.4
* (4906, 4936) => 12.9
